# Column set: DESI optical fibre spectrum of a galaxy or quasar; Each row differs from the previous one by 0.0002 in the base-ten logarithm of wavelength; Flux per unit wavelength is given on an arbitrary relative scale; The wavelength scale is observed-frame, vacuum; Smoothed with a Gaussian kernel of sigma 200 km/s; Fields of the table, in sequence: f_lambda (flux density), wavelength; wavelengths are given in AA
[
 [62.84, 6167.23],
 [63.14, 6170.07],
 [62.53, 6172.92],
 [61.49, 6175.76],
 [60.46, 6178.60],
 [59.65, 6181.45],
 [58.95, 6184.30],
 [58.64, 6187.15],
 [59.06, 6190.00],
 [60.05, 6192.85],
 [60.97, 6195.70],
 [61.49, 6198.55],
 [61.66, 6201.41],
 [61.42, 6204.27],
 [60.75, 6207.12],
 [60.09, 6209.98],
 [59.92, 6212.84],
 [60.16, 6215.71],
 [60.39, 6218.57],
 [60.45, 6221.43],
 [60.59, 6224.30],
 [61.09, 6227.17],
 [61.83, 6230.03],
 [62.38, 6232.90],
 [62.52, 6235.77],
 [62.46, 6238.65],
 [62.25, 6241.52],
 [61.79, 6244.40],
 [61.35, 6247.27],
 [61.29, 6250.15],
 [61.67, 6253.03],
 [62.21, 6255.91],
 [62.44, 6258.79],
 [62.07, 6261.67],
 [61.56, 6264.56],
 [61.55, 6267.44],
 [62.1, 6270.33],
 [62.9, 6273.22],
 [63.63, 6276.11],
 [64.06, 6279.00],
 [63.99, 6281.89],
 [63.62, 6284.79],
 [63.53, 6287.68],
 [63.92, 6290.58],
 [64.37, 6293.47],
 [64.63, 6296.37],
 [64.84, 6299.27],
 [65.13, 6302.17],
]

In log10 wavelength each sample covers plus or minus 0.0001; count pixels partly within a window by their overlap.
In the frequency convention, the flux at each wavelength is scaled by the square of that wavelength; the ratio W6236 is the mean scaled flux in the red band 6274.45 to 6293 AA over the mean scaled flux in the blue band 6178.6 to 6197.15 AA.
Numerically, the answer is 1.10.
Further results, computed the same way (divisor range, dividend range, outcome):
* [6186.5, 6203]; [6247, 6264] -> 1.04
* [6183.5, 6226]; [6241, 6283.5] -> 1.05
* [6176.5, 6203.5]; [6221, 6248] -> 1.04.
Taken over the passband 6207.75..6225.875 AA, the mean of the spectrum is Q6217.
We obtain 60.3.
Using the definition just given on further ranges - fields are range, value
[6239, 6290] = 62.5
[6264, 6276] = 62.2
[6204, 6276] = 61.5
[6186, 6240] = 60.8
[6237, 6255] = 61.8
